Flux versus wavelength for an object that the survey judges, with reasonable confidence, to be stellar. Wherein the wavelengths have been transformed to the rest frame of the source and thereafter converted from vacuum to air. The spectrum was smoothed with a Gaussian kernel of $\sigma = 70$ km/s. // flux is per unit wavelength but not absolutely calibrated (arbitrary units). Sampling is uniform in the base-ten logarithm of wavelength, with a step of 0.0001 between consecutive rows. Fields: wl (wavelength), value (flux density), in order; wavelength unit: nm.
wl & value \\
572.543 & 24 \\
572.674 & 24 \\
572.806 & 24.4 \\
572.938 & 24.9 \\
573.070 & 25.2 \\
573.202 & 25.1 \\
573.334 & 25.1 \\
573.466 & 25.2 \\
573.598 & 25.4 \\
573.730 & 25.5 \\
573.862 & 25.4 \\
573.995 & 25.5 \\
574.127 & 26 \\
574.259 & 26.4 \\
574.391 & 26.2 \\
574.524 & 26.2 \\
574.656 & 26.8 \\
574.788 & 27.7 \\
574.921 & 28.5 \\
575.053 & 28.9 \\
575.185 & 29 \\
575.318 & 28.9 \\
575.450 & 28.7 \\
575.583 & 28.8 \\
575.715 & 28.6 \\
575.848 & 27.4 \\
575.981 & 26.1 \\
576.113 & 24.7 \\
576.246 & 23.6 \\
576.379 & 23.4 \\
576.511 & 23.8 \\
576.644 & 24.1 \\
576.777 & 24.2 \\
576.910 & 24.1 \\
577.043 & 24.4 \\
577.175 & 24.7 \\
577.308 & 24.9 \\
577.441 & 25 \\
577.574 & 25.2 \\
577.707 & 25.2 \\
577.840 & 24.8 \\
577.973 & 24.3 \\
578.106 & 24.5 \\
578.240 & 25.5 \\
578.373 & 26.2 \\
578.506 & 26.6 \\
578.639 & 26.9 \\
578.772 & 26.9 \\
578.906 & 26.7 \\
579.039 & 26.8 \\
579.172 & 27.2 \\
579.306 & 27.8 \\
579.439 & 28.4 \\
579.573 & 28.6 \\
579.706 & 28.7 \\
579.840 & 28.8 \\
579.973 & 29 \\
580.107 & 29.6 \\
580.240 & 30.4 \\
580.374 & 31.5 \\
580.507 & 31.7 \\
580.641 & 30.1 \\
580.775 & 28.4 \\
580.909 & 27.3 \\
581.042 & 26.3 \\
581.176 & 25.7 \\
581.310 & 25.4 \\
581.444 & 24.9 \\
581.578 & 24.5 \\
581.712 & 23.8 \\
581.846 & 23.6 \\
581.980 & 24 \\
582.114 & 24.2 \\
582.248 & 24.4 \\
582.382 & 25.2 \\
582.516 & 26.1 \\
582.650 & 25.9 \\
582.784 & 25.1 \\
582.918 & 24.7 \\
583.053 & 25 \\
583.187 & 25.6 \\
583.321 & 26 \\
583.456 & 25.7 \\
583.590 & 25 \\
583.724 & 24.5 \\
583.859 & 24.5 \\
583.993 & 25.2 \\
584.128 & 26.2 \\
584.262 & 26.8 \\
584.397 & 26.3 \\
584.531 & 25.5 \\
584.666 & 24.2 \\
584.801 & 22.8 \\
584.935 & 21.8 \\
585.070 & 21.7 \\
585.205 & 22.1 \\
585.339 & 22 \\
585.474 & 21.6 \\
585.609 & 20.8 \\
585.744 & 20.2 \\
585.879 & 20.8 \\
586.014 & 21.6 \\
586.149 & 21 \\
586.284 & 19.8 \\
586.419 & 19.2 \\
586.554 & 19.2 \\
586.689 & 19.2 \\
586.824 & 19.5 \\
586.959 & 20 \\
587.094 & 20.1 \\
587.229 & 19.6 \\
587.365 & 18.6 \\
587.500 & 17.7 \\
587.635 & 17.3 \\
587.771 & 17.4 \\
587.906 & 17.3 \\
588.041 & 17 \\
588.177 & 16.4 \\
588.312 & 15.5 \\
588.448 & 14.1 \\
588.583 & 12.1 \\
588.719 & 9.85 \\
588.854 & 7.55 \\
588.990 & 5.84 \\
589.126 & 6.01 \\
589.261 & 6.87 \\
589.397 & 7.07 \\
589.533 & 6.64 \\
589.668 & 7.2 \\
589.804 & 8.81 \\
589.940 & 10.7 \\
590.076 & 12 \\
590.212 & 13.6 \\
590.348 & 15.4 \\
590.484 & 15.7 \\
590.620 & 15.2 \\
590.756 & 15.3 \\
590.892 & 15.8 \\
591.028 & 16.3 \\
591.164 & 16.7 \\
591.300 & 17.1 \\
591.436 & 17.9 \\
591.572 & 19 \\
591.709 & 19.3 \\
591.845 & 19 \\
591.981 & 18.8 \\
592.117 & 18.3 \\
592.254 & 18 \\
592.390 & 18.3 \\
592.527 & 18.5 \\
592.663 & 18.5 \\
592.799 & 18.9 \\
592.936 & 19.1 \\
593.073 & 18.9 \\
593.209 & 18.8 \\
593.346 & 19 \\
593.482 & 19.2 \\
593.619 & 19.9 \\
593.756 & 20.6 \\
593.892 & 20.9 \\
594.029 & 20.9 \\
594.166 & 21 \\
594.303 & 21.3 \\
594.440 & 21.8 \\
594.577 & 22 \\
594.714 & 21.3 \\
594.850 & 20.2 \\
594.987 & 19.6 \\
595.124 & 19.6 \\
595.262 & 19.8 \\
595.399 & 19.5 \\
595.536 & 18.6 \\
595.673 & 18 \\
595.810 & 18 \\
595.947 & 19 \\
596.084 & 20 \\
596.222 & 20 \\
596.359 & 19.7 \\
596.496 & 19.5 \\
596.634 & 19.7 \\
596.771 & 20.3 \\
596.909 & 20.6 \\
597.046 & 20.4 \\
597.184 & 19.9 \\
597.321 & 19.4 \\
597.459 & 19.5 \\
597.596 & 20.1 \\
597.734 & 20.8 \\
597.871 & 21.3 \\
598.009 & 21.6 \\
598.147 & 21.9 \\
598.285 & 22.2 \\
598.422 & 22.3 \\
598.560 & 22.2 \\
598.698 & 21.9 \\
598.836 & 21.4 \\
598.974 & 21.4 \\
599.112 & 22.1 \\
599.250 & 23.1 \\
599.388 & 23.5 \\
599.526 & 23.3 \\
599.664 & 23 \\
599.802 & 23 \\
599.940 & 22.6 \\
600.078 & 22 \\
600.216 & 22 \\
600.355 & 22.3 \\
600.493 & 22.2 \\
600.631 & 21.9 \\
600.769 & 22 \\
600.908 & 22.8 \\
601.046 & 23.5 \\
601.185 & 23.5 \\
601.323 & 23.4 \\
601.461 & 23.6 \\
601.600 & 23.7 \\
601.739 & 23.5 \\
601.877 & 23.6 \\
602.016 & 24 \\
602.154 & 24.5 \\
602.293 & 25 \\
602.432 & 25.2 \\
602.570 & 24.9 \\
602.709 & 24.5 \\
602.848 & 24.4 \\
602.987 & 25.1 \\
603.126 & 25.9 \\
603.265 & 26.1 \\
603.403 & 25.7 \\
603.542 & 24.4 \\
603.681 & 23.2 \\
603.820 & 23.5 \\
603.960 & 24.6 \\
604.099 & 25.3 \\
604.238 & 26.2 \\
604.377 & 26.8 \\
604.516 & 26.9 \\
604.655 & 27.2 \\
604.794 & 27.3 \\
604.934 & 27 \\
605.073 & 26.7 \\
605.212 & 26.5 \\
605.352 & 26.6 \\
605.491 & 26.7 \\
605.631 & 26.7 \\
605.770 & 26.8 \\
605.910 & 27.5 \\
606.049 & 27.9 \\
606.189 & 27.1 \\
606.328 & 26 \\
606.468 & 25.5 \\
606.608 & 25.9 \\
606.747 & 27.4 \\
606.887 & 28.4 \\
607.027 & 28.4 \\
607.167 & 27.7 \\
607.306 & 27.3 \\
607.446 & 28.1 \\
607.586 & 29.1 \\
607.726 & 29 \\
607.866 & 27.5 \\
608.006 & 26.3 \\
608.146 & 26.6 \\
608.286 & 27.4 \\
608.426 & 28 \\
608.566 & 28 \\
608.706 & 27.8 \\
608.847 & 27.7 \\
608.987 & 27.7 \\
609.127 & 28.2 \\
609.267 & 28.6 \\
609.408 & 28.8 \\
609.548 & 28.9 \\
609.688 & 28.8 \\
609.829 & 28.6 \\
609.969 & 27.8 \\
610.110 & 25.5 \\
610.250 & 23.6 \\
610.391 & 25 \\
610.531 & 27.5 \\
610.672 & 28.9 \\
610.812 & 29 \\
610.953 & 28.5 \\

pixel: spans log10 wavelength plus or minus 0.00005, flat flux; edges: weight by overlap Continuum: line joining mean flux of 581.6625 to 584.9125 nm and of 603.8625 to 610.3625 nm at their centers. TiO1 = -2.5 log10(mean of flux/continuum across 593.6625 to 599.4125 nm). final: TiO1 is 0.26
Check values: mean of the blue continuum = 25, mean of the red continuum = 27.2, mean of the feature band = 20.6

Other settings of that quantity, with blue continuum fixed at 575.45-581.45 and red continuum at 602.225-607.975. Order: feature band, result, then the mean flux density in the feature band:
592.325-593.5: 0.37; 18.8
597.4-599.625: 0.21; 21.8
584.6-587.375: 0.27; 20.8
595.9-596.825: 0.32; 19.7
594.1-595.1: 0.25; 21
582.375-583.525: 0.05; 25.5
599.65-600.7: 0.18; 22.4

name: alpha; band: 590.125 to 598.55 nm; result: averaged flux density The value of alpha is 19.2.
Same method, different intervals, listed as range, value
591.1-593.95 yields 18.8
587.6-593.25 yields 14.7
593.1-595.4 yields 20.3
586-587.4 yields 19.8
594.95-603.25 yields 21.9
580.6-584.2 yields 25.4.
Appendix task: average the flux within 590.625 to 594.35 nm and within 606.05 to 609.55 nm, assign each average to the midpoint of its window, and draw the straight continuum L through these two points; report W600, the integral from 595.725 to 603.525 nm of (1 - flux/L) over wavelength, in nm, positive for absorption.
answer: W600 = 0.19 nm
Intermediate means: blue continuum 18.6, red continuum 27.6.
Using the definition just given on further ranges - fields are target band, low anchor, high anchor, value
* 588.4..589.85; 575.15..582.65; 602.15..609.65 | 1.00 nm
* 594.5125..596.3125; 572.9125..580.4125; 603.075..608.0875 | 0.47 nm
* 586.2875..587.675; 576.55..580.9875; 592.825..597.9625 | 0.26 nm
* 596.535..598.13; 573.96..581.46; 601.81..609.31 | 0.37 nm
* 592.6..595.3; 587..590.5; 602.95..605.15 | -0.43 nm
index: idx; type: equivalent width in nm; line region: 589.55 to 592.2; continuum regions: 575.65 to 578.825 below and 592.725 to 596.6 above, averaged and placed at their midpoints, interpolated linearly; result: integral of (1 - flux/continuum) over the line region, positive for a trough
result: 0.72 nm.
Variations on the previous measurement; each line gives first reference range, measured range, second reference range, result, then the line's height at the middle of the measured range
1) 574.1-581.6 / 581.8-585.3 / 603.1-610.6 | 0.28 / 26.8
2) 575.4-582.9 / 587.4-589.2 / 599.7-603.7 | 0.84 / 25.3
